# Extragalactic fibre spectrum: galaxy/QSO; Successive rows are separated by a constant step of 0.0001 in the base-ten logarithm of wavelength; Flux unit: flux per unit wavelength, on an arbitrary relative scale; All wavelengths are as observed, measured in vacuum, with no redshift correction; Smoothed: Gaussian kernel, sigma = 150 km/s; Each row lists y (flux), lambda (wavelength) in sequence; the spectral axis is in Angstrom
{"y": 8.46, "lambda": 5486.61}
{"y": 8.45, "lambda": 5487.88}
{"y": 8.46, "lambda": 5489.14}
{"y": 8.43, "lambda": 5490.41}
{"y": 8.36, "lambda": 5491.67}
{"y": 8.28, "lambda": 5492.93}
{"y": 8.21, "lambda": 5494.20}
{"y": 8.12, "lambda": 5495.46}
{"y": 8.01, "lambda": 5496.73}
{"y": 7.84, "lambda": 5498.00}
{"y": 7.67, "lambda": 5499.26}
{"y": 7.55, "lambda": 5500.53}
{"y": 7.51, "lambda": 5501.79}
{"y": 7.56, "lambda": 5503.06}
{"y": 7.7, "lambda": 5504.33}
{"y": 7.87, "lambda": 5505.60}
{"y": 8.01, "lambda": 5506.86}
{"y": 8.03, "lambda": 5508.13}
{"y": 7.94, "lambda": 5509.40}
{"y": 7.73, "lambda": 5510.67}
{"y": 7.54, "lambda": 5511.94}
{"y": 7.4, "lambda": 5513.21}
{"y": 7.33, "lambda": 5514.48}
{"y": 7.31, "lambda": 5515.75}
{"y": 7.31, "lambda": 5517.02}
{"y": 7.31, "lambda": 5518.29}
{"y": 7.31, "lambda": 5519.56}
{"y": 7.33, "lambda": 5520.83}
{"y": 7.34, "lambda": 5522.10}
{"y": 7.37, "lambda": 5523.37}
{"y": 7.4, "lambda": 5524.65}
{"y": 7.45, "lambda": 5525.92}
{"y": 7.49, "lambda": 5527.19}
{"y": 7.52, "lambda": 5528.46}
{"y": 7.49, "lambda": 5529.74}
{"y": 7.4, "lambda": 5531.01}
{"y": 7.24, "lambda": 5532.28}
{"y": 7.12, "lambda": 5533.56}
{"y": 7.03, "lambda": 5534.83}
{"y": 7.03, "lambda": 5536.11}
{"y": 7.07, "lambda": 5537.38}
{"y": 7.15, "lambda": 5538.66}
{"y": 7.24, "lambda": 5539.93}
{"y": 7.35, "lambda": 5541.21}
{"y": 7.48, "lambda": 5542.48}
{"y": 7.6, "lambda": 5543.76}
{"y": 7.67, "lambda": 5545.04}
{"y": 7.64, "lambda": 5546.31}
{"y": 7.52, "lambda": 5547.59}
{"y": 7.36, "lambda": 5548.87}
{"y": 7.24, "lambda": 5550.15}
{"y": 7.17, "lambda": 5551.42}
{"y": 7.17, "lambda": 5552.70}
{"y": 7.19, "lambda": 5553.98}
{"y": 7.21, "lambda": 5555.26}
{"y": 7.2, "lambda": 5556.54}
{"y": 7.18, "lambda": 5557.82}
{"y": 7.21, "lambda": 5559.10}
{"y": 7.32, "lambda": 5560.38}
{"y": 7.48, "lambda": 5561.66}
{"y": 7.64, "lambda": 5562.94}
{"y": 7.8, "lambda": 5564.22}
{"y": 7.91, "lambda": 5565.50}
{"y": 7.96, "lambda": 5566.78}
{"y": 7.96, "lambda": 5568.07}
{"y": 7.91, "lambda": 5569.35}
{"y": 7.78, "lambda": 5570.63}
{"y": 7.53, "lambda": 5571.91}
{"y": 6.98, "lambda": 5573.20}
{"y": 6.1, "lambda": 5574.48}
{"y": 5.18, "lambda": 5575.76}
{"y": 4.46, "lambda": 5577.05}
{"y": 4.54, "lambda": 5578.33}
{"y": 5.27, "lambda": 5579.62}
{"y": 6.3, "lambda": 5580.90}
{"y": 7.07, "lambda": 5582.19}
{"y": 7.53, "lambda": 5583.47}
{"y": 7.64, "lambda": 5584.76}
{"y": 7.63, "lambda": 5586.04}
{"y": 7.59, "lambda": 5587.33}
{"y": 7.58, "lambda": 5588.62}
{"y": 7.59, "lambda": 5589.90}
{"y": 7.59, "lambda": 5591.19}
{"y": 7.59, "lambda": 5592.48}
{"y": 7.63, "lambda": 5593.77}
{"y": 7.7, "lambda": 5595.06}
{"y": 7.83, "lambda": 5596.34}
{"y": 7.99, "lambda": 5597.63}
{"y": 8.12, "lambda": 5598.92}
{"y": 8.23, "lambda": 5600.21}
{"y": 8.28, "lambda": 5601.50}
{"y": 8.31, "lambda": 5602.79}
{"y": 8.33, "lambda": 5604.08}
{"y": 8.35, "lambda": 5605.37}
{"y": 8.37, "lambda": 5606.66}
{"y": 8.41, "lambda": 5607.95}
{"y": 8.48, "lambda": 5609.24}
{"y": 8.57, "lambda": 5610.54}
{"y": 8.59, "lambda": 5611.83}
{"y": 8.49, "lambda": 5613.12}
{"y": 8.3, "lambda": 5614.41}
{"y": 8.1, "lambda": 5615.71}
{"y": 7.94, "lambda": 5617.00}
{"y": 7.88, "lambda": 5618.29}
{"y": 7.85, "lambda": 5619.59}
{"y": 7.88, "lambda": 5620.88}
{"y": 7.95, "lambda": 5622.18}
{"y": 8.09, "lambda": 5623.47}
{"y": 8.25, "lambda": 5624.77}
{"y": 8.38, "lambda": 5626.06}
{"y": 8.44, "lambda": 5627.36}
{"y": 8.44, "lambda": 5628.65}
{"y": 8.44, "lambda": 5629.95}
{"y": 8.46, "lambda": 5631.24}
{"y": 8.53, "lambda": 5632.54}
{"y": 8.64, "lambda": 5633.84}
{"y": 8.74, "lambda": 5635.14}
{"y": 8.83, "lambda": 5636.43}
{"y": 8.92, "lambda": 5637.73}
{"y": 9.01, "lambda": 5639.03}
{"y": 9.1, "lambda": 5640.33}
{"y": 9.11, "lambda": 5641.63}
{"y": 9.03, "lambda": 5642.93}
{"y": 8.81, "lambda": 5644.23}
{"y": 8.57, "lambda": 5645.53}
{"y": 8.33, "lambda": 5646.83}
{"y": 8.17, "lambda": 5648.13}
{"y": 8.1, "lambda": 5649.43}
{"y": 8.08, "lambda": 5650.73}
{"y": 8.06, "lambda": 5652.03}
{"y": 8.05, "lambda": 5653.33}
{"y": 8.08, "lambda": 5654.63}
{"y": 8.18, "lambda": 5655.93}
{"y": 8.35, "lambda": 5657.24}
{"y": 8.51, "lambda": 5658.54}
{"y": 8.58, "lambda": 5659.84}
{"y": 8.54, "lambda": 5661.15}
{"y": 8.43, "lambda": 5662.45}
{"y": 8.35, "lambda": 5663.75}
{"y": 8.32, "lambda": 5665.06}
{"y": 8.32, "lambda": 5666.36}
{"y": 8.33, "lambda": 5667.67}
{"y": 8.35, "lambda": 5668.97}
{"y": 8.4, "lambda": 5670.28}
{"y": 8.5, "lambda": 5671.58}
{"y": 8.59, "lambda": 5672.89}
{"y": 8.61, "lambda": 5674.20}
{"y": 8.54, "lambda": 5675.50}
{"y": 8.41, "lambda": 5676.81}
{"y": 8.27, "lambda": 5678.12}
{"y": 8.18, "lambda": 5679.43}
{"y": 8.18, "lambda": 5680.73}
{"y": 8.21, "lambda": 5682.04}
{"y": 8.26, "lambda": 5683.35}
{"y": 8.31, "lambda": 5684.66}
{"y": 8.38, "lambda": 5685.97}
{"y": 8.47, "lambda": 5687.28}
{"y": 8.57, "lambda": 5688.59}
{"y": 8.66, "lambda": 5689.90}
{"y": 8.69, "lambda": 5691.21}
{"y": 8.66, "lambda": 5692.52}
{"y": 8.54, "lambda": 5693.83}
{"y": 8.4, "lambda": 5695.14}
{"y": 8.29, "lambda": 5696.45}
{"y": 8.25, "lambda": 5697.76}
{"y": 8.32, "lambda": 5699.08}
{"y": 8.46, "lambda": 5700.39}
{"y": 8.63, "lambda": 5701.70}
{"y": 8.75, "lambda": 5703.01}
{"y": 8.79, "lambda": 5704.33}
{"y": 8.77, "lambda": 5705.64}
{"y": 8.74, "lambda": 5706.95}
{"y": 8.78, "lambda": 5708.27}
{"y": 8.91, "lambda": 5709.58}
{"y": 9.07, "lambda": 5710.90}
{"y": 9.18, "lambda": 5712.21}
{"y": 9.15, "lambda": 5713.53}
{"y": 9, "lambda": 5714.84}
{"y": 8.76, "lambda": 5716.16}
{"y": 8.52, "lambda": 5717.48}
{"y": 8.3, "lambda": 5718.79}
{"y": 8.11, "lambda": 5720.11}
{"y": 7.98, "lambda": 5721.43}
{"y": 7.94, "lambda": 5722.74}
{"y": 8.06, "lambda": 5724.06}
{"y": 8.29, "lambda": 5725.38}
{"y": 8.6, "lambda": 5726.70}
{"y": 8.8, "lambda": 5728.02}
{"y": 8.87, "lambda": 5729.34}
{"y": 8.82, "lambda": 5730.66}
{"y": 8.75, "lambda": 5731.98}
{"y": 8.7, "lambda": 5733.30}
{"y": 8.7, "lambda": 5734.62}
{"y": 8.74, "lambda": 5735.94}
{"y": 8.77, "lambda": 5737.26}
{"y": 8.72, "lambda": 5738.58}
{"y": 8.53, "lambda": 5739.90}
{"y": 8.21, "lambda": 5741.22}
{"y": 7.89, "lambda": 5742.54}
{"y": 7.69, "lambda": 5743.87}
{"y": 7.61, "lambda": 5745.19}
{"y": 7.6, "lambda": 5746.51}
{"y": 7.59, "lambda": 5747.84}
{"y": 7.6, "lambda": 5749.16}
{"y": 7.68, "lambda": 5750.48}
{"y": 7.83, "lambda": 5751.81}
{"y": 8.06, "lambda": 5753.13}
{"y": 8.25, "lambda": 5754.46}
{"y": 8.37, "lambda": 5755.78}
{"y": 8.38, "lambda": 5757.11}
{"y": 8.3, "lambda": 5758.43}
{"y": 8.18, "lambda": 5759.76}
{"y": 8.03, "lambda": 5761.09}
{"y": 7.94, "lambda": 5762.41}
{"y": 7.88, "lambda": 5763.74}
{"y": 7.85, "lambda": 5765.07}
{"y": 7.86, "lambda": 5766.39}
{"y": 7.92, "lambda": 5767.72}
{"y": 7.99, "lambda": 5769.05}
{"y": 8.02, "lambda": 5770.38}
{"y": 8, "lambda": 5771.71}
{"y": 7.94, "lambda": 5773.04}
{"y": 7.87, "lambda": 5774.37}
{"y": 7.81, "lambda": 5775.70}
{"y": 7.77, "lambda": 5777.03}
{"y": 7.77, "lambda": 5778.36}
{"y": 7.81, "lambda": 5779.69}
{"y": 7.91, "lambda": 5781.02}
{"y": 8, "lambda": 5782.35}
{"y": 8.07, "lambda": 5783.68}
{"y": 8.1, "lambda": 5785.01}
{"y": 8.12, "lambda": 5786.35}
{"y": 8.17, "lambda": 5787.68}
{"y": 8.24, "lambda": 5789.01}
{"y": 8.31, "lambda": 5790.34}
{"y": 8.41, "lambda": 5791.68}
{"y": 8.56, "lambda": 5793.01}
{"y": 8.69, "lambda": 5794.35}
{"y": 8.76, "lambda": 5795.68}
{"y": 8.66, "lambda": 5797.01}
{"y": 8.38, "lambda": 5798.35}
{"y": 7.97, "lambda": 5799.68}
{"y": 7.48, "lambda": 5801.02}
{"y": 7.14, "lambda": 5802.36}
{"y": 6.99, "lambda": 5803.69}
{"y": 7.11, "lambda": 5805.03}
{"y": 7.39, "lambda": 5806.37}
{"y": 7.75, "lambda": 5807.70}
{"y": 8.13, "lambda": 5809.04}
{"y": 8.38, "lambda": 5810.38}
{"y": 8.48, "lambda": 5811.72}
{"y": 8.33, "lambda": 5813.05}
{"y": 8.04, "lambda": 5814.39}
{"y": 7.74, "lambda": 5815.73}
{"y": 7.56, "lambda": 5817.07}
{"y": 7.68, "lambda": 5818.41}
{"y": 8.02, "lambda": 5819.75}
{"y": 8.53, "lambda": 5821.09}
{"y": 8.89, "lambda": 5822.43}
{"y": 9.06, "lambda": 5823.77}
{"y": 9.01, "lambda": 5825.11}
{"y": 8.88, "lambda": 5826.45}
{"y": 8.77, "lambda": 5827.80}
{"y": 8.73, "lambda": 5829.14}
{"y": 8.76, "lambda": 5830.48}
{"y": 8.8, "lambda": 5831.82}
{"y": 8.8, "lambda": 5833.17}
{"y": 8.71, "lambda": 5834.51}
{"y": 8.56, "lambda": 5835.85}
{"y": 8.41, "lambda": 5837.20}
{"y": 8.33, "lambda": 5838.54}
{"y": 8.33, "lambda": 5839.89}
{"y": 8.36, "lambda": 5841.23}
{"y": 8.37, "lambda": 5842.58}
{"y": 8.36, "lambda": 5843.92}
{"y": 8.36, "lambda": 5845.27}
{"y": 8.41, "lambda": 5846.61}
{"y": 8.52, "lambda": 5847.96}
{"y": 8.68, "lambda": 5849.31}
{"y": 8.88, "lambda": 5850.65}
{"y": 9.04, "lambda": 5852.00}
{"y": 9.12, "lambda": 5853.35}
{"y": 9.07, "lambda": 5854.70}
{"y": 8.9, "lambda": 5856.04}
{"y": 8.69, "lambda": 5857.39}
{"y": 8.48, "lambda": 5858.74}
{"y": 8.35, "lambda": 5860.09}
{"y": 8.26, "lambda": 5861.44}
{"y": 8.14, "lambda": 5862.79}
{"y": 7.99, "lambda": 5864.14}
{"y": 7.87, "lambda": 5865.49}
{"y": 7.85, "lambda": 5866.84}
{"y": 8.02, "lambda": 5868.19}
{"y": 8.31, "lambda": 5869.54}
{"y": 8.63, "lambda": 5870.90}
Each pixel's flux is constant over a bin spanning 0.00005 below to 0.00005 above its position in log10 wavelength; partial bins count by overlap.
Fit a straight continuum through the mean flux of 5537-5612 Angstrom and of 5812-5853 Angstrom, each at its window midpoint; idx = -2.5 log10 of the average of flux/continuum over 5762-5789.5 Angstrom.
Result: 0.04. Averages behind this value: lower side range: 7.43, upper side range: 8.5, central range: 7.95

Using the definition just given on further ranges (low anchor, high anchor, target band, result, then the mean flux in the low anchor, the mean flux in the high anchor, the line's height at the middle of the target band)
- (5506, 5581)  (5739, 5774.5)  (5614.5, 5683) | -0.108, 7.23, 7.97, 7.6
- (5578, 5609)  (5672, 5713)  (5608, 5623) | -0.051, 7.61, 8.54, 7.81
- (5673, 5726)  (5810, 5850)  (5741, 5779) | 0.075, 8.51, 8.46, 8.49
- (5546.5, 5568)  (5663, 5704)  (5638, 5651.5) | -0.067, 7.43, 8.43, 8.12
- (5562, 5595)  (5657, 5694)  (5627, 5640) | -0.107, 7.08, 8.43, 7.85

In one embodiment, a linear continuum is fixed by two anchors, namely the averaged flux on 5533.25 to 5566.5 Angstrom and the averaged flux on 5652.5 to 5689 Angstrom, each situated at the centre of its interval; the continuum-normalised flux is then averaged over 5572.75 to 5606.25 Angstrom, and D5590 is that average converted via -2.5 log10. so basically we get 0.07 mag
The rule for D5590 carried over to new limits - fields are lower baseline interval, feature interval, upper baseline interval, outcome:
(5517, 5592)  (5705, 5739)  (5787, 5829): -0.11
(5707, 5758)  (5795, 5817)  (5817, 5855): 0.08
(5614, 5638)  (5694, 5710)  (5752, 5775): -0.06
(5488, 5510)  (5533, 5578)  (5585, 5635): 0.12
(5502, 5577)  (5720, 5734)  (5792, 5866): -0.06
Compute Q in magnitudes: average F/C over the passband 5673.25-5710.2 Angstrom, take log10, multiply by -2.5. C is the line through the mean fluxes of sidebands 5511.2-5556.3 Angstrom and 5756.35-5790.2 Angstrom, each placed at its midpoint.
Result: -0.10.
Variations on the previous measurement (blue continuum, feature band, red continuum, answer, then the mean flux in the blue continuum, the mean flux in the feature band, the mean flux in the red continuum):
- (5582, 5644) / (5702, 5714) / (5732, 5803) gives -0.095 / 8.22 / 8.89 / 8.1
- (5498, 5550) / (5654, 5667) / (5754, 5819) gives -0.084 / 7.46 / 8.37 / 8.01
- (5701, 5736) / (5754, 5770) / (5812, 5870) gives 0.067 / 8.65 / 8.08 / 8.47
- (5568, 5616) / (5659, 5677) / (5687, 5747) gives -0.042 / 7.52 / 8.45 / 8.53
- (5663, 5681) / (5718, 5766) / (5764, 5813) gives -0.008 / 8.39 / 8.21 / 8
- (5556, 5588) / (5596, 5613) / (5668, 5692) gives -0.121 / 7.01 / 8.31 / 8.42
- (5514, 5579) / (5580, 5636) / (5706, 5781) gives -0.070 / 7.21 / 8.04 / 8.26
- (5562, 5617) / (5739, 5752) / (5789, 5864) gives 0.035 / 7.56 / 7.84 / 8.37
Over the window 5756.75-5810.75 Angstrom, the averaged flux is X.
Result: 8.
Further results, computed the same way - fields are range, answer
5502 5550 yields 7.45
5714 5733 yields 8.5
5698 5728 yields 8.59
